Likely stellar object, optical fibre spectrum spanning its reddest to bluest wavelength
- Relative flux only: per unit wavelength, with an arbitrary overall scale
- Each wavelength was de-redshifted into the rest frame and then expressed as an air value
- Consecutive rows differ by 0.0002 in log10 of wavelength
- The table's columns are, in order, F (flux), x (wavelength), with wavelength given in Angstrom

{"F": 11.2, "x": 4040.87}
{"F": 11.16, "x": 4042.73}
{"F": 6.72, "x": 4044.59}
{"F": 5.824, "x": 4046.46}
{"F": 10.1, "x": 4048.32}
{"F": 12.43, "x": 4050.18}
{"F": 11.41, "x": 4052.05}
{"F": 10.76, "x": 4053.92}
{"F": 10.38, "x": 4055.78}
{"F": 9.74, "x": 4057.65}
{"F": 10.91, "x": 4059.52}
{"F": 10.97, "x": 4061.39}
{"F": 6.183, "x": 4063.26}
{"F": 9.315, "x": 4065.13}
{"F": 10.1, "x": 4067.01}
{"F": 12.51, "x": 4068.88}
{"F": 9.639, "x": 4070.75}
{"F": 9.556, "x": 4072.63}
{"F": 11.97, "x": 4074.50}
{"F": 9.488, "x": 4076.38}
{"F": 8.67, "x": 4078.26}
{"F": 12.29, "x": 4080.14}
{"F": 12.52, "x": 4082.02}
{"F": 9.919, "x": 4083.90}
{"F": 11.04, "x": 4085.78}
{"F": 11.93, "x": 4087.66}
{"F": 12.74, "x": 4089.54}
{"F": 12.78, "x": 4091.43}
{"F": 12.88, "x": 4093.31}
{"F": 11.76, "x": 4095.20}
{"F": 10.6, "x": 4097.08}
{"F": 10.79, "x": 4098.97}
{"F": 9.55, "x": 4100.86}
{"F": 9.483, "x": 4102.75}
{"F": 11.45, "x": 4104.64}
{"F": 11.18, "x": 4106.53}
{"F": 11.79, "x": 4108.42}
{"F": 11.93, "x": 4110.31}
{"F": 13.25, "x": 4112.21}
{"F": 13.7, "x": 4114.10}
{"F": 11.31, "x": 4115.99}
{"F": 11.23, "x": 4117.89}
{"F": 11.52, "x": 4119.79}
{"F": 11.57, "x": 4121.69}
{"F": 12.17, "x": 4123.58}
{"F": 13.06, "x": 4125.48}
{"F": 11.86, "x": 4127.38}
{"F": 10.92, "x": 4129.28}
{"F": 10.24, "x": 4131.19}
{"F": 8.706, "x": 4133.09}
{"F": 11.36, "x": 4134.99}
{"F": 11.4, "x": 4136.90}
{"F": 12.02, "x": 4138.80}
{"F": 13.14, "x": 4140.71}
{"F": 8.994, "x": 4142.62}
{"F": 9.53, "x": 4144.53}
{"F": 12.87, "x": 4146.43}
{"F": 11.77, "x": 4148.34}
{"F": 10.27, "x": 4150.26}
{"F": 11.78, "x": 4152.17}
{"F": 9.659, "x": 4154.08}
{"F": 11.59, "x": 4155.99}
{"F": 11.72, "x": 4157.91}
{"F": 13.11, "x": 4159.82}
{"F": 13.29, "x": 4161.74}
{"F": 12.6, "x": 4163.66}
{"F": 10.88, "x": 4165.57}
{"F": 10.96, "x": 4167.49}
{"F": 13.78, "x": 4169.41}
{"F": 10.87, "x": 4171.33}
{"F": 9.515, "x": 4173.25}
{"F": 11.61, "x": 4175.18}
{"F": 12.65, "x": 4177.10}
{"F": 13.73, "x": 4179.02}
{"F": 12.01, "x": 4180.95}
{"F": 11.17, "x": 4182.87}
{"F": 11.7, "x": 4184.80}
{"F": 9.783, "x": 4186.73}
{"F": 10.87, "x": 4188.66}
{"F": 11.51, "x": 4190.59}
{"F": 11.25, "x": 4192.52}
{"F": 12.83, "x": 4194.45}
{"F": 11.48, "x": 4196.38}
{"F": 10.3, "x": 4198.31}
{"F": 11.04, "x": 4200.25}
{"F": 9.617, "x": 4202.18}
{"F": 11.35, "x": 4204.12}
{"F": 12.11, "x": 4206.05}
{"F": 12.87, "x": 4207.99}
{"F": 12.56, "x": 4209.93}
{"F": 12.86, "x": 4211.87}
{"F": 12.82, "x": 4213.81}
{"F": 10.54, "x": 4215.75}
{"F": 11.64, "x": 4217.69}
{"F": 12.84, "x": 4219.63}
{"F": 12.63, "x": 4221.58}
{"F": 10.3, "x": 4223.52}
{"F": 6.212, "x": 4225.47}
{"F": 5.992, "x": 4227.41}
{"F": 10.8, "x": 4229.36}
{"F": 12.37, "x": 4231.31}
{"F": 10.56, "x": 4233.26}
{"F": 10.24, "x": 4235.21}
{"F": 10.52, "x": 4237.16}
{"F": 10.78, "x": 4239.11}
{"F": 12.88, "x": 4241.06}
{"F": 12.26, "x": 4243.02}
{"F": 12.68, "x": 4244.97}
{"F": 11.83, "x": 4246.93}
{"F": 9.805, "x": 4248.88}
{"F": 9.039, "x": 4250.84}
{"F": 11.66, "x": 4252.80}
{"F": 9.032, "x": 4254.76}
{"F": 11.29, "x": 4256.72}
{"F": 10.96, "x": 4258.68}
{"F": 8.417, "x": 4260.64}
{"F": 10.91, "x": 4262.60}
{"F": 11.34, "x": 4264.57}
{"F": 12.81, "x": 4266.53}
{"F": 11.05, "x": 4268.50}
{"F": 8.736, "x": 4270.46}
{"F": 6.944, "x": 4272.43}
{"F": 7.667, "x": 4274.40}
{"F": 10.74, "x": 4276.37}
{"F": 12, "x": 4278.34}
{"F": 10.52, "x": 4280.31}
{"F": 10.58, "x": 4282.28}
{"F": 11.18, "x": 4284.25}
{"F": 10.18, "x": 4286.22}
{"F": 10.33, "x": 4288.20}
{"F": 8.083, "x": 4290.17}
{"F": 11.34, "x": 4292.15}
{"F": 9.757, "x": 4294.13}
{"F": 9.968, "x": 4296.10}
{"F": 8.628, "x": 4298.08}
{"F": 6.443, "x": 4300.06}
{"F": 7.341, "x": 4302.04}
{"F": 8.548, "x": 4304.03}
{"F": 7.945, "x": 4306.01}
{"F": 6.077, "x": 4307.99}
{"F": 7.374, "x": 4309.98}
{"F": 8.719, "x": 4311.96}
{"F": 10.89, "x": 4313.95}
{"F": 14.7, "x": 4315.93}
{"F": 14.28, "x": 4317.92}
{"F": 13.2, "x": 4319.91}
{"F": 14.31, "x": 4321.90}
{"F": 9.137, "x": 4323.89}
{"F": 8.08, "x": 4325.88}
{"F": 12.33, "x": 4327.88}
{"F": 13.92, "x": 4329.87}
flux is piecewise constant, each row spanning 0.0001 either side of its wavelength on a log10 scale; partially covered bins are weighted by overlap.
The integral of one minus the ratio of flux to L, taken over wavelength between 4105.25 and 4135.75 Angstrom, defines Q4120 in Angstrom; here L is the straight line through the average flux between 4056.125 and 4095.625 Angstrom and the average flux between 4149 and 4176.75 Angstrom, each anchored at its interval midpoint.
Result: -1.2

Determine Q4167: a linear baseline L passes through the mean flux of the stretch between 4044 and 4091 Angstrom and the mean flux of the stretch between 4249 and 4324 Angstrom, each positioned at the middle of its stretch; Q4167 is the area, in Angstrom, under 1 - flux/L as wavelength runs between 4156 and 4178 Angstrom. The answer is -3.61 Angstrom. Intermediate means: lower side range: 10.3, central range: 11.9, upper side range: 10.1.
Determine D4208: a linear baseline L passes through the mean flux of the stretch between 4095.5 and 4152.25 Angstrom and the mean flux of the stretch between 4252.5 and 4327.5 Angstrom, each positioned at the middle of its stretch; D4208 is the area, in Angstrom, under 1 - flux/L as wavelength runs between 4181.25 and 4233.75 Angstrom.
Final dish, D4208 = -2.2 Angstrom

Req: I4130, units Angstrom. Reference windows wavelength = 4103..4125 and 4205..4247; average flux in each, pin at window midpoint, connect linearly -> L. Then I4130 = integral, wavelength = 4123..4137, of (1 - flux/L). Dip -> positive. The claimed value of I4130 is 0.7 Angstrom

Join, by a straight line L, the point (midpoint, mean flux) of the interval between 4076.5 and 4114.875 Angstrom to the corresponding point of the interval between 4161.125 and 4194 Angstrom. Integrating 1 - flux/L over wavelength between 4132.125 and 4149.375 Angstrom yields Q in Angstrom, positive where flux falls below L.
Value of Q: 0.7 Angstrom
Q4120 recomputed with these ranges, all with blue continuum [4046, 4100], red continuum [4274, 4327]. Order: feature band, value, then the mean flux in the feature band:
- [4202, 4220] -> -3.05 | 12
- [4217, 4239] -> -0.38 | 10.4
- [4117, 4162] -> -3.83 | 11.4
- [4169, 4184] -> -2.14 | 11.8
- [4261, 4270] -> -0.96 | 11.2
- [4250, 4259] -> -0.24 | 10.4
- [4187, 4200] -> -1.21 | 11.3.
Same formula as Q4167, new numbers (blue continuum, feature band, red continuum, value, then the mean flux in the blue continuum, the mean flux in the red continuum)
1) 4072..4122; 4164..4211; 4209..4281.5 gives -2.44 Angstrom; 11.4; 10.7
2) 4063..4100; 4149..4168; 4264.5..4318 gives -2.07 Angstrom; 10.9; 9.69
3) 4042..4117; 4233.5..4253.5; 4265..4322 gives -1.95 Angstrom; 10.8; 9.96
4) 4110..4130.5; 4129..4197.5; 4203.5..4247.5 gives 1.64 Angstrom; 12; 11.3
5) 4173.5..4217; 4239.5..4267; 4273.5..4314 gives -2.19 Angstrom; 11.6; 9.22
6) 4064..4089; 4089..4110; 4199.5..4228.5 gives -1.19 Angstrom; 10.7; 11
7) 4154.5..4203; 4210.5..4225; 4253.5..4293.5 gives -0.98 Angstrom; 11.6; 10.2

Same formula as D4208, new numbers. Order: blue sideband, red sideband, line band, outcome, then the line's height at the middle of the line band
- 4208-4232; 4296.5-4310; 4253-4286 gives -4.9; 8.98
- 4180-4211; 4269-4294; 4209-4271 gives -1.7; 10.6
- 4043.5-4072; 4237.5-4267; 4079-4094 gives -3.0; 9.98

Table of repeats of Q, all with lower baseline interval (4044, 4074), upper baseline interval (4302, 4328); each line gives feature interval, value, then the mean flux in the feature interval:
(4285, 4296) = 0.26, 9.97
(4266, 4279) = 0.43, 9.84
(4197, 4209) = -1.38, 11.2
